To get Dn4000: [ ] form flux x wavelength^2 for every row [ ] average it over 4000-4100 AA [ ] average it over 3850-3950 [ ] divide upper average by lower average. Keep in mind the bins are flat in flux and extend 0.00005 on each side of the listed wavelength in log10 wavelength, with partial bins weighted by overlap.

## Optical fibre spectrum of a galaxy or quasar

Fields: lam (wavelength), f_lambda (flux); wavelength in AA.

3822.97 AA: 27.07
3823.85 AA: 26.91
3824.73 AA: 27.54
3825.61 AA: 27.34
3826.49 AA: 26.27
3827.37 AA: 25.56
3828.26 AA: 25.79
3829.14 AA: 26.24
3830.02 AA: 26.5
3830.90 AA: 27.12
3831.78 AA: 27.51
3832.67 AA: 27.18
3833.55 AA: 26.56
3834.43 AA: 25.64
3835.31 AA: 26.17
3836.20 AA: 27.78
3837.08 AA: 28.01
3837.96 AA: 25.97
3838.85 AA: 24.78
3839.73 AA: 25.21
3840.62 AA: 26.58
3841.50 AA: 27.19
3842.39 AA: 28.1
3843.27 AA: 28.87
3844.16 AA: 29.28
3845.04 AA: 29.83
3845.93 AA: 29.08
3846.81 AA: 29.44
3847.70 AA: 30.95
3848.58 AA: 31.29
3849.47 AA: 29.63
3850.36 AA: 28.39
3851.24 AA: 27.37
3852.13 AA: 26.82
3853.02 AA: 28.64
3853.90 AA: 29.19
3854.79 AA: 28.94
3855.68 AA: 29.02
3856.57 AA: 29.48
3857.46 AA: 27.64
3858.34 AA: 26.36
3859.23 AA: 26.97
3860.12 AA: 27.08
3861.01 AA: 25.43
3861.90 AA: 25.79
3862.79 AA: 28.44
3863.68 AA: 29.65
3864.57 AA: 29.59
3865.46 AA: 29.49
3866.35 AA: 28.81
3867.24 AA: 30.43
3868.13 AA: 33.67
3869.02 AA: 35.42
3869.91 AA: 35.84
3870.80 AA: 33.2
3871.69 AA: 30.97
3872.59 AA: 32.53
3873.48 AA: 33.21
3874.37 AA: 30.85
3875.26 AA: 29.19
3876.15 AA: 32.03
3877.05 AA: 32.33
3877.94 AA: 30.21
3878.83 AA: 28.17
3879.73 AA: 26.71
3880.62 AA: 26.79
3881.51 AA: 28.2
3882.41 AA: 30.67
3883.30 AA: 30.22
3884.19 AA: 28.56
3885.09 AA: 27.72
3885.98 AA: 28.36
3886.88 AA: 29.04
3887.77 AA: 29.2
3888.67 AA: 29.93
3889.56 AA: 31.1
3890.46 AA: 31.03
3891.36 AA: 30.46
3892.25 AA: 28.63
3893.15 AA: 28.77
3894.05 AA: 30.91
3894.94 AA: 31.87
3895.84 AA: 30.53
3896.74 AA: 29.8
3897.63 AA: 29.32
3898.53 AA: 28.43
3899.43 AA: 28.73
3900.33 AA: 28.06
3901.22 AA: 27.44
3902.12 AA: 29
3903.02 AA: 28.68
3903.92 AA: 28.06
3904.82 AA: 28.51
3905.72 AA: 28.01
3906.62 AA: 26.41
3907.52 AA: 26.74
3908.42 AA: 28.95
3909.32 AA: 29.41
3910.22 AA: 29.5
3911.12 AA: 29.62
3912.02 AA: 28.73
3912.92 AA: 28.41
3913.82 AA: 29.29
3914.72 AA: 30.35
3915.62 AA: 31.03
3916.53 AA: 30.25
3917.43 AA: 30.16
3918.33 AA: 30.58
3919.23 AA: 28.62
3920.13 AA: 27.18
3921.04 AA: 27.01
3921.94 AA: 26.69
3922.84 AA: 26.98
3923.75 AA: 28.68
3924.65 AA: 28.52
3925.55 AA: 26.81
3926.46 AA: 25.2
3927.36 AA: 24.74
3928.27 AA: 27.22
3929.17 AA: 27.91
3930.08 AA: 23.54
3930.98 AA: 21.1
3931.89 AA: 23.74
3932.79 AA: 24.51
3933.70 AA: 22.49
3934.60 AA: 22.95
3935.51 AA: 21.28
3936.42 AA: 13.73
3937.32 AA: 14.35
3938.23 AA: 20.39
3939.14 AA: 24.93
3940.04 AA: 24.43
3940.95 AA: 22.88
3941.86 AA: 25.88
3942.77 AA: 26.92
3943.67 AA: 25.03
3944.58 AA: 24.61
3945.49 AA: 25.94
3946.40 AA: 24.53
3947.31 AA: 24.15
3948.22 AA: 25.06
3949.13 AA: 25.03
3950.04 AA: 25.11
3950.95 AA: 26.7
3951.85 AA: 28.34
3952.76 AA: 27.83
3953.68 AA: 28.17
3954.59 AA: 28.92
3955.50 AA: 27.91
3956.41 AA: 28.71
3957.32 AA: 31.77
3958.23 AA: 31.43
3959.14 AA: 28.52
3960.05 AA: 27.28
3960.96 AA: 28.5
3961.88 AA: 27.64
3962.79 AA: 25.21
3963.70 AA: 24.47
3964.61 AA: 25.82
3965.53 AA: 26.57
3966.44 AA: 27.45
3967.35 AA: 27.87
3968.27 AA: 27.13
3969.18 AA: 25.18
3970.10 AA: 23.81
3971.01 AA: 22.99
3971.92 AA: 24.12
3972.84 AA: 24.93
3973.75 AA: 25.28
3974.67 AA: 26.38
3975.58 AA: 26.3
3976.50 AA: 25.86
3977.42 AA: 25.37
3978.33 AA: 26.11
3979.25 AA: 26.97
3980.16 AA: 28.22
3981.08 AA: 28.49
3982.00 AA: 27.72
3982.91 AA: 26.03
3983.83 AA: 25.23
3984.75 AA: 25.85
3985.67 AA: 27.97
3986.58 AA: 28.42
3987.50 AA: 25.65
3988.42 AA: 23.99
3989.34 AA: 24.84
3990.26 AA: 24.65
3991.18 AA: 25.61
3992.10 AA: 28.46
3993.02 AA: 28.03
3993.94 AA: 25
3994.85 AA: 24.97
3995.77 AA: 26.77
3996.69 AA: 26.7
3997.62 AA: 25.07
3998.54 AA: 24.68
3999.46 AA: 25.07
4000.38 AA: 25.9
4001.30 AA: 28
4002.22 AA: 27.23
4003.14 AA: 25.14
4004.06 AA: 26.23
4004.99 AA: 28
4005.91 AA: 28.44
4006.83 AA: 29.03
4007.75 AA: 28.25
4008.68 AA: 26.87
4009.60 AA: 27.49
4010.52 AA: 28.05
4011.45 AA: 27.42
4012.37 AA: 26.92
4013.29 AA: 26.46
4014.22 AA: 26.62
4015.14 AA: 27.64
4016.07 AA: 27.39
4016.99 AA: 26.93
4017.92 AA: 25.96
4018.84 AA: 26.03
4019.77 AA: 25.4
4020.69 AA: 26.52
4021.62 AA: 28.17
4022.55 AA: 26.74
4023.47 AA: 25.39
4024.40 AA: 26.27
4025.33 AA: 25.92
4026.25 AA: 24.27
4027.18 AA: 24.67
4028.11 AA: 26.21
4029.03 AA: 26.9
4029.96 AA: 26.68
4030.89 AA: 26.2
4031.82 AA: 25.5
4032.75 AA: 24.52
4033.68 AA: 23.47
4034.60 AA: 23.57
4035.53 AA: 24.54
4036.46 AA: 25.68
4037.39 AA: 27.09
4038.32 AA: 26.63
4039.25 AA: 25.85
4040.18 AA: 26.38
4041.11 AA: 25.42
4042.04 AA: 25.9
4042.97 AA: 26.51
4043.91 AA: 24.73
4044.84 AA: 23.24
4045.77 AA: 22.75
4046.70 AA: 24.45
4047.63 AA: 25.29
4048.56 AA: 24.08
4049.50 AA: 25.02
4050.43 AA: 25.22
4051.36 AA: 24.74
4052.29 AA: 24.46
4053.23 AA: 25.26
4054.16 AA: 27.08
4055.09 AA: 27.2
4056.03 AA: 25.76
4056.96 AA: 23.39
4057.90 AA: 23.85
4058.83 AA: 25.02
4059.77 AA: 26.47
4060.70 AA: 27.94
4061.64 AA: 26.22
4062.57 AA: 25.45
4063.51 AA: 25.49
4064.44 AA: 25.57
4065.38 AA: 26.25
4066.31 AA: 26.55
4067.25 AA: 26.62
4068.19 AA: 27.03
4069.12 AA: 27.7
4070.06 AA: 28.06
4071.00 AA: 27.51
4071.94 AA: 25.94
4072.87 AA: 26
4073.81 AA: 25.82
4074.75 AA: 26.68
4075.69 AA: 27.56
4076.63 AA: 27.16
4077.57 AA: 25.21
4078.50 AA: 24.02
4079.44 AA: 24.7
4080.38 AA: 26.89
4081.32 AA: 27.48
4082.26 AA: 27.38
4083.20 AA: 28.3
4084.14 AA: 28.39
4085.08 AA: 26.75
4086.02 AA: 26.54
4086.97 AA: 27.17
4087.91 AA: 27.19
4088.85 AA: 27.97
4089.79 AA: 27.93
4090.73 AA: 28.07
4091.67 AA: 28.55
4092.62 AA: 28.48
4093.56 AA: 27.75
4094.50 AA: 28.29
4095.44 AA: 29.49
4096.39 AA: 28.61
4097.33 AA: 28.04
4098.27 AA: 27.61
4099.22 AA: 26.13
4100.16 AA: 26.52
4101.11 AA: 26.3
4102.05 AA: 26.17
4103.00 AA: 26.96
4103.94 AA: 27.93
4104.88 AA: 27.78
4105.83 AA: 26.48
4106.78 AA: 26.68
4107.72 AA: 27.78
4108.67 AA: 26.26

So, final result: 1.0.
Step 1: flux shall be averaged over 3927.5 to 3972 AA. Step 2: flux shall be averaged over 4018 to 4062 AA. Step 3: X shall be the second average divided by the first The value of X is 1.01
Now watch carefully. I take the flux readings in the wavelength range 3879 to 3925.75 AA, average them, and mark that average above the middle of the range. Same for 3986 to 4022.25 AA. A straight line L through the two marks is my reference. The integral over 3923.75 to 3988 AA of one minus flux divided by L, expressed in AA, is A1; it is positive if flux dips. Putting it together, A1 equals 4.6 AA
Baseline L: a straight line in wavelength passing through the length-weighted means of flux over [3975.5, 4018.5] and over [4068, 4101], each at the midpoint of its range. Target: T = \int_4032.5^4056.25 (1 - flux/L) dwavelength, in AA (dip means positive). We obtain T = 1.6 AA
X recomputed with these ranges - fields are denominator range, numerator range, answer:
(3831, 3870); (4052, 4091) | 0.93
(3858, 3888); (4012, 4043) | 0.87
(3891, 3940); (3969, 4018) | 0.98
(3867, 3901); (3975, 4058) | 0.86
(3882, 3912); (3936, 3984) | 0.89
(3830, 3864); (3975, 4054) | 0.94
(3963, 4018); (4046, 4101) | 1.01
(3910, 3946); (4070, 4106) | 1.05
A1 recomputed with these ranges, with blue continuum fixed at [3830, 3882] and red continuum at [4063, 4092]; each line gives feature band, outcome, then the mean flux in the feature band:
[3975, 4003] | 1.4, 26.3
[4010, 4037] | 1.3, 26.1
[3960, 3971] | 0.6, 26.2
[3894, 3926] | -0.5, 28.8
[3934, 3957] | 2.8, 24.6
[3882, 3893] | -0.4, 29.6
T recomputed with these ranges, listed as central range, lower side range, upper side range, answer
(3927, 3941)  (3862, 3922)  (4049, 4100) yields 3.1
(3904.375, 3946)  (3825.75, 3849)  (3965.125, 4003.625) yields 0.9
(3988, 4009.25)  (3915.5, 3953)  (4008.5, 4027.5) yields -0.1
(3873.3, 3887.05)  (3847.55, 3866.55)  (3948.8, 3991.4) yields -0.7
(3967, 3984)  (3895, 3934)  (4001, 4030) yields 0.8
